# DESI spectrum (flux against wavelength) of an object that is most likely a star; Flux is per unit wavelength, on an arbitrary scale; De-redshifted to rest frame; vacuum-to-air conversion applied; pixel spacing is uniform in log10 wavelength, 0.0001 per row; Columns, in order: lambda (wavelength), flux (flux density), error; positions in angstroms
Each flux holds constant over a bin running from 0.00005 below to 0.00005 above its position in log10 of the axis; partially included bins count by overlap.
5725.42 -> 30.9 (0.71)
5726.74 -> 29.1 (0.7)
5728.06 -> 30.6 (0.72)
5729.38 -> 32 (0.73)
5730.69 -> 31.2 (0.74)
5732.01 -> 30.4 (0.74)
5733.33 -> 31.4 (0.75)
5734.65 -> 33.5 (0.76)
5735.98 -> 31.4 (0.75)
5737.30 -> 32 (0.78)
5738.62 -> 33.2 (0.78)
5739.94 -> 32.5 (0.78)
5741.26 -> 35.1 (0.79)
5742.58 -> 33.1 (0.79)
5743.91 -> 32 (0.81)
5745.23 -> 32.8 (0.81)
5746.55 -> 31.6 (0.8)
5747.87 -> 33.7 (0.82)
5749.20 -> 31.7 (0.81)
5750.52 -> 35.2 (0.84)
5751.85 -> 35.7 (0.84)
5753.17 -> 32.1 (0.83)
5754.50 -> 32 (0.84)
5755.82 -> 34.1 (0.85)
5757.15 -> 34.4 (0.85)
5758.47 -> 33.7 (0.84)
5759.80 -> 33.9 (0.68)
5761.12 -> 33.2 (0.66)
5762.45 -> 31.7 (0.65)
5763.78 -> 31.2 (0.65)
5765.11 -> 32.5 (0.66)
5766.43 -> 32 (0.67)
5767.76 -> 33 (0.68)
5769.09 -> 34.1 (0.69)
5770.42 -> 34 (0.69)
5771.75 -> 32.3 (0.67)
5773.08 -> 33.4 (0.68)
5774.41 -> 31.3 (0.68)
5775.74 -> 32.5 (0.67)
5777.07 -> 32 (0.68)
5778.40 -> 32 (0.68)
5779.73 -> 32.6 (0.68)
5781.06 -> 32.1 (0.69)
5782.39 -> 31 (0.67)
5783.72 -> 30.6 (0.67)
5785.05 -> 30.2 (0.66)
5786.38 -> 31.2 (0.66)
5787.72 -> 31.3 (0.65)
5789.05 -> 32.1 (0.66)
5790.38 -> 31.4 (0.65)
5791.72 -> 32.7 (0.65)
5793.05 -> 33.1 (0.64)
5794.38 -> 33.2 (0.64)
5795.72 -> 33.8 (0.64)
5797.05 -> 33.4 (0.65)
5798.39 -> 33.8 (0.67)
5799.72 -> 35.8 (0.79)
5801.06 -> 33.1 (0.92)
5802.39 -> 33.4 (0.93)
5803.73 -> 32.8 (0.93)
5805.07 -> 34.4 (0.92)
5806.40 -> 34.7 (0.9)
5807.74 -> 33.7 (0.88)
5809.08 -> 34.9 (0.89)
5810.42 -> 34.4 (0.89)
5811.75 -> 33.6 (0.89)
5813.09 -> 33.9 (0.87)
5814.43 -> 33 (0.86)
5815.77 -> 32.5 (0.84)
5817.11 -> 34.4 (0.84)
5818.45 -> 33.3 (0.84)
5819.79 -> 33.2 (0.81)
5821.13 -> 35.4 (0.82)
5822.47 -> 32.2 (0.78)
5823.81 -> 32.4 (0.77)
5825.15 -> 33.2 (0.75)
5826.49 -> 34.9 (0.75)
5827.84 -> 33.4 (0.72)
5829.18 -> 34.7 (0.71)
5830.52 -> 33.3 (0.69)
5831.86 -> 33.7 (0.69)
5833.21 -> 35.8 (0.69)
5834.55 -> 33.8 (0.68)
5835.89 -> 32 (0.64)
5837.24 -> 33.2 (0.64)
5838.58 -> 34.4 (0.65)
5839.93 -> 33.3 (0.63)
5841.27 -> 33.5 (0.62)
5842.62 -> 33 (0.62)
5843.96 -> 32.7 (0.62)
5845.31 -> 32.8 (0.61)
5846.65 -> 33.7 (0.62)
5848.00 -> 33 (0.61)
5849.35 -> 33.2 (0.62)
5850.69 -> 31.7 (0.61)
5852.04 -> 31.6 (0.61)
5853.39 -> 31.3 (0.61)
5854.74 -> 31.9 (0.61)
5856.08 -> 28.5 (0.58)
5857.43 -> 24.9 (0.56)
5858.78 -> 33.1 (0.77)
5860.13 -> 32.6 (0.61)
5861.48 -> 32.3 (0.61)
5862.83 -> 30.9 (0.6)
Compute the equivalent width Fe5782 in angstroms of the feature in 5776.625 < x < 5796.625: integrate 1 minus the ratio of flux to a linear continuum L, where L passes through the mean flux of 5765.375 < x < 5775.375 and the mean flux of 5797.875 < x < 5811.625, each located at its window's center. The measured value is 0.9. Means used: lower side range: 32.8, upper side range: 34.1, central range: 32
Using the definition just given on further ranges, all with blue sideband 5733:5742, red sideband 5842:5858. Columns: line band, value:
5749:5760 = -0.38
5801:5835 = -1.99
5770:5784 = 0.08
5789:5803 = -0.50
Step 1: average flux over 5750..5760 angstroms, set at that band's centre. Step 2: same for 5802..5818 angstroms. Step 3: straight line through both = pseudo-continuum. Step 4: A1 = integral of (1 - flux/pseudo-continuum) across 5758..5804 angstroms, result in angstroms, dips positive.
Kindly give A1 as 1.7 angstroms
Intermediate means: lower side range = 33.9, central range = 32.6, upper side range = 33.8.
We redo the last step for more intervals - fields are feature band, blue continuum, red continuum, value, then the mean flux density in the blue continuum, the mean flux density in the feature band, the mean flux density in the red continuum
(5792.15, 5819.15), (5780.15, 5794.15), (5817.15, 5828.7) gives -0.92 angstroms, 31.7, 33.8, 33.6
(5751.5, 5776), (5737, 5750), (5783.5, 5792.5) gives -0.60 angstroms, 32.8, 33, 31.4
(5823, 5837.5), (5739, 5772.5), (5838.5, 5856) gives -0.44 angstroms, 33.1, 33.7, 32.6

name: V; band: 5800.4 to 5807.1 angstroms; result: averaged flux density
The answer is 33.7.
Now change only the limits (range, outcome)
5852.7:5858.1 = 29.2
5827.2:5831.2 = 33.9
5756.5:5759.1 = 34.1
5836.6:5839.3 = 33.8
